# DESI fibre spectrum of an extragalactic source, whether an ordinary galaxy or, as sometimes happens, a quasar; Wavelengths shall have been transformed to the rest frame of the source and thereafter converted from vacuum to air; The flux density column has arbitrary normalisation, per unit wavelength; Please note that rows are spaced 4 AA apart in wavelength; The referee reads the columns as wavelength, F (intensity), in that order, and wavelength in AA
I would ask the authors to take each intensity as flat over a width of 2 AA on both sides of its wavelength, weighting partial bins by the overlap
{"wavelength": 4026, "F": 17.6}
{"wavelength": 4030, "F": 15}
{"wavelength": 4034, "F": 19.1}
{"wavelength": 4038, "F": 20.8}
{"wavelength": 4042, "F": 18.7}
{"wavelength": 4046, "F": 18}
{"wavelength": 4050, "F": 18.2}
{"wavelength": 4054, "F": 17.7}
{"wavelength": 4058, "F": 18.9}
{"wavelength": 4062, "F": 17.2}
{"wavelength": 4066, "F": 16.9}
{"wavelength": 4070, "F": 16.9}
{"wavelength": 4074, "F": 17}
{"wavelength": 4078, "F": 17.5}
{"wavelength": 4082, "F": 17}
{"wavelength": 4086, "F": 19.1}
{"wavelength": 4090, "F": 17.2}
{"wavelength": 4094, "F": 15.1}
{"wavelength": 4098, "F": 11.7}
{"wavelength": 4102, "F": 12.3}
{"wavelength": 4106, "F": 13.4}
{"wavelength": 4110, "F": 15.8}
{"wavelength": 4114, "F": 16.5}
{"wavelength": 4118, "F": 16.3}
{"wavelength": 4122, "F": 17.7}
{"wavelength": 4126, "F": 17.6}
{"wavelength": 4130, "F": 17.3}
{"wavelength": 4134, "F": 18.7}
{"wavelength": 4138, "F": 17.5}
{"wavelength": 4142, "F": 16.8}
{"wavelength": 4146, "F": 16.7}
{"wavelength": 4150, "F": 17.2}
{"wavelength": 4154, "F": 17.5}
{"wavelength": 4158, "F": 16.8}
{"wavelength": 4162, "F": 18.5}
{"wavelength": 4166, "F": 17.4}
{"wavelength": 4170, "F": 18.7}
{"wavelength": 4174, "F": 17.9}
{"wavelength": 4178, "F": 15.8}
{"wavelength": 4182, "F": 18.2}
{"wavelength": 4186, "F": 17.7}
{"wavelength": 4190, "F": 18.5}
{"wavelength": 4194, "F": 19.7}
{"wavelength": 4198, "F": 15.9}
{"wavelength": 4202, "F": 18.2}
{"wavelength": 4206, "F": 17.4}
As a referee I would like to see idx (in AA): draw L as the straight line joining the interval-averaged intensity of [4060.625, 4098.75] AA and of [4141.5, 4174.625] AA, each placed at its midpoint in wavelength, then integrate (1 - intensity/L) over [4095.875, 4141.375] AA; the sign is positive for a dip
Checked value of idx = 3.2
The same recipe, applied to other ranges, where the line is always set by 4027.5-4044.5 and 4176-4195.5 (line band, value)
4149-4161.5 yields 0.5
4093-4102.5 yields 2.7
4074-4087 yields 0.4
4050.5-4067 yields 0.5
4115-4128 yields 0.7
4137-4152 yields 0.9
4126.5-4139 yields 0.2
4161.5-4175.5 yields -0.1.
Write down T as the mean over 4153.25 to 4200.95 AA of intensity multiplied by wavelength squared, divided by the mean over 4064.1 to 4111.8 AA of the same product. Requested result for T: 1.2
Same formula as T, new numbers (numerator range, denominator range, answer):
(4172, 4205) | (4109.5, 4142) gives 1.06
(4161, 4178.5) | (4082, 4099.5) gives 1.15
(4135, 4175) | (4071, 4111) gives 1.16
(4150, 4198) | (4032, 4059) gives 1.01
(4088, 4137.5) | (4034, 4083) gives 0.91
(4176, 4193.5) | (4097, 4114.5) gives 1.33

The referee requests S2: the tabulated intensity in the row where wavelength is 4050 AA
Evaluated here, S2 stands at 18.2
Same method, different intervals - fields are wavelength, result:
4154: 17.5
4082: 17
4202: 18.2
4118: 16.3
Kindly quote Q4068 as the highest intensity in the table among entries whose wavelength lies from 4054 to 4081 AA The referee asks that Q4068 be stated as 18.9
